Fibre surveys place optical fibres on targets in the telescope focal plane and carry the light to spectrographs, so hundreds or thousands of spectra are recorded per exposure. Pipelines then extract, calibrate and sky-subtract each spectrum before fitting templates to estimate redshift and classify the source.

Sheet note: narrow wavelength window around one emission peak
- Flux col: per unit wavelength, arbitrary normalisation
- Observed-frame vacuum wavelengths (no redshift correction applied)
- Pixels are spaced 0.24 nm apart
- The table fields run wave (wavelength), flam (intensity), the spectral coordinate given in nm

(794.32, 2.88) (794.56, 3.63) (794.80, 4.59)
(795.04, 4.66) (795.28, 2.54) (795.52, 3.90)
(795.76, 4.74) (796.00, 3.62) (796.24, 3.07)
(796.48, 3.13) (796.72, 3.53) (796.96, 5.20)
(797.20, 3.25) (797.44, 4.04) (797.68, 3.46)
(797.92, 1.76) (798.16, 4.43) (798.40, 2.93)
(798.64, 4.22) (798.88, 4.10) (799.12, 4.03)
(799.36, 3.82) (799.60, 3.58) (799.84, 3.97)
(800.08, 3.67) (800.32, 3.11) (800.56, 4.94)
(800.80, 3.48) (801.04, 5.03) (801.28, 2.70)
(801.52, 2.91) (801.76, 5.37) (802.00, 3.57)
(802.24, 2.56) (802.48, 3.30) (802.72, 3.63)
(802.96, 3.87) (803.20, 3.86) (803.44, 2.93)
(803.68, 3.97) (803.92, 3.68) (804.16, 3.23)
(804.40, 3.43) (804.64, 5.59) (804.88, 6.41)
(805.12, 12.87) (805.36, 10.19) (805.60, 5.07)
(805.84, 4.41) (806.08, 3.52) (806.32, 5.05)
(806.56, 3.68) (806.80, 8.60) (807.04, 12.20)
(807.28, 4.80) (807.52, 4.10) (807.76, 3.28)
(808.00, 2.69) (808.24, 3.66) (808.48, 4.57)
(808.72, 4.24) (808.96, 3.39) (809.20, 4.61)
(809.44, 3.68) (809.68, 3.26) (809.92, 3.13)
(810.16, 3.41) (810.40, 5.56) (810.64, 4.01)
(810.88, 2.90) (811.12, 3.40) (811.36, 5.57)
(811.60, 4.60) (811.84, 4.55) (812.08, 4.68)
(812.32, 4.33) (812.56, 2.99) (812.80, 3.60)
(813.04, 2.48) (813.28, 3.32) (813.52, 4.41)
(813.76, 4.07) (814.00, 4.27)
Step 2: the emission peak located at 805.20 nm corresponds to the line [S II] 6716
